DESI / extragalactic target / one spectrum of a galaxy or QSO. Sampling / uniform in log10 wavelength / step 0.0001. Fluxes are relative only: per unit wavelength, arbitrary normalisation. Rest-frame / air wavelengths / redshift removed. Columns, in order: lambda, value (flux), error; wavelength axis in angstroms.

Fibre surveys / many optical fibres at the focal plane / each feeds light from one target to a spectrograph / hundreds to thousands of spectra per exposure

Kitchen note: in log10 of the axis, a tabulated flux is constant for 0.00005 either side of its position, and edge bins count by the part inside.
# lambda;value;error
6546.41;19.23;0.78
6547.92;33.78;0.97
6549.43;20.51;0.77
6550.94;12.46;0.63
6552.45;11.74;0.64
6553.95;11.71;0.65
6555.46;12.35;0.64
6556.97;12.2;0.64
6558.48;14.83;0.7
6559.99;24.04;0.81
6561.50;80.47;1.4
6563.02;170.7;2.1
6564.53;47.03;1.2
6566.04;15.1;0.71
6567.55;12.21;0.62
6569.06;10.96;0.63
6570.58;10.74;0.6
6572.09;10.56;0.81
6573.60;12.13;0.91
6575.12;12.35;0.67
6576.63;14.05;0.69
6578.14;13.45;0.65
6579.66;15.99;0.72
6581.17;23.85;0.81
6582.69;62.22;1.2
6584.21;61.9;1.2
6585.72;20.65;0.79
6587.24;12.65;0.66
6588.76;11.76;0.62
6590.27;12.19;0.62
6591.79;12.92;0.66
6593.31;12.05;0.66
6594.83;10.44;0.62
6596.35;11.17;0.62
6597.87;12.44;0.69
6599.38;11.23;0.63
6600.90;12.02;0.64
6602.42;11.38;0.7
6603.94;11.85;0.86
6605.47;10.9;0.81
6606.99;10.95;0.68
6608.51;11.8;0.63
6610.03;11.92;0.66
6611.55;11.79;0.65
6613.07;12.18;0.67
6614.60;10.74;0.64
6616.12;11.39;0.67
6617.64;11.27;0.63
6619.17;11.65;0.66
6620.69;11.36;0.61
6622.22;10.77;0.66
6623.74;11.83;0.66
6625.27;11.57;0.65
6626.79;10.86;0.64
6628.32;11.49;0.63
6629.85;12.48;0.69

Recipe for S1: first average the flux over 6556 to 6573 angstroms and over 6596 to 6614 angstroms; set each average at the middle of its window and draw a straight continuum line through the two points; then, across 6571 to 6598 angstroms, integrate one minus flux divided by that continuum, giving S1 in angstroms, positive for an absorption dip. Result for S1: 5.48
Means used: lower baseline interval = 36.6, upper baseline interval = 11.6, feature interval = 19.1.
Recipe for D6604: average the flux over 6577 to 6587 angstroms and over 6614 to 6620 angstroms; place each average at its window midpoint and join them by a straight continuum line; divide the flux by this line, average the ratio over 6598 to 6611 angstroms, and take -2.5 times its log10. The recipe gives 0.49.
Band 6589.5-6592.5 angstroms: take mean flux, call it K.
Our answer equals 12.6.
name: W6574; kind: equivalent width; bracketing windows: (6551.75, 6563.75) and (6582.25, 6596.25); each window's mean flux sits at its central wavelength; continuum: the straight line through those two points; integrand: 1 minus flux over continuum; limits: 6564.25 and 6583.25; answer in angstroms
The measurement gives 7.4 angstroms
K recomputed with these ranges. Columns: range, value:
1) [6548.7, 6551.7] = 16.4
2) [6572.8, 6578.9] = 13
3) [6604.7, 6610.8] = 11.4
